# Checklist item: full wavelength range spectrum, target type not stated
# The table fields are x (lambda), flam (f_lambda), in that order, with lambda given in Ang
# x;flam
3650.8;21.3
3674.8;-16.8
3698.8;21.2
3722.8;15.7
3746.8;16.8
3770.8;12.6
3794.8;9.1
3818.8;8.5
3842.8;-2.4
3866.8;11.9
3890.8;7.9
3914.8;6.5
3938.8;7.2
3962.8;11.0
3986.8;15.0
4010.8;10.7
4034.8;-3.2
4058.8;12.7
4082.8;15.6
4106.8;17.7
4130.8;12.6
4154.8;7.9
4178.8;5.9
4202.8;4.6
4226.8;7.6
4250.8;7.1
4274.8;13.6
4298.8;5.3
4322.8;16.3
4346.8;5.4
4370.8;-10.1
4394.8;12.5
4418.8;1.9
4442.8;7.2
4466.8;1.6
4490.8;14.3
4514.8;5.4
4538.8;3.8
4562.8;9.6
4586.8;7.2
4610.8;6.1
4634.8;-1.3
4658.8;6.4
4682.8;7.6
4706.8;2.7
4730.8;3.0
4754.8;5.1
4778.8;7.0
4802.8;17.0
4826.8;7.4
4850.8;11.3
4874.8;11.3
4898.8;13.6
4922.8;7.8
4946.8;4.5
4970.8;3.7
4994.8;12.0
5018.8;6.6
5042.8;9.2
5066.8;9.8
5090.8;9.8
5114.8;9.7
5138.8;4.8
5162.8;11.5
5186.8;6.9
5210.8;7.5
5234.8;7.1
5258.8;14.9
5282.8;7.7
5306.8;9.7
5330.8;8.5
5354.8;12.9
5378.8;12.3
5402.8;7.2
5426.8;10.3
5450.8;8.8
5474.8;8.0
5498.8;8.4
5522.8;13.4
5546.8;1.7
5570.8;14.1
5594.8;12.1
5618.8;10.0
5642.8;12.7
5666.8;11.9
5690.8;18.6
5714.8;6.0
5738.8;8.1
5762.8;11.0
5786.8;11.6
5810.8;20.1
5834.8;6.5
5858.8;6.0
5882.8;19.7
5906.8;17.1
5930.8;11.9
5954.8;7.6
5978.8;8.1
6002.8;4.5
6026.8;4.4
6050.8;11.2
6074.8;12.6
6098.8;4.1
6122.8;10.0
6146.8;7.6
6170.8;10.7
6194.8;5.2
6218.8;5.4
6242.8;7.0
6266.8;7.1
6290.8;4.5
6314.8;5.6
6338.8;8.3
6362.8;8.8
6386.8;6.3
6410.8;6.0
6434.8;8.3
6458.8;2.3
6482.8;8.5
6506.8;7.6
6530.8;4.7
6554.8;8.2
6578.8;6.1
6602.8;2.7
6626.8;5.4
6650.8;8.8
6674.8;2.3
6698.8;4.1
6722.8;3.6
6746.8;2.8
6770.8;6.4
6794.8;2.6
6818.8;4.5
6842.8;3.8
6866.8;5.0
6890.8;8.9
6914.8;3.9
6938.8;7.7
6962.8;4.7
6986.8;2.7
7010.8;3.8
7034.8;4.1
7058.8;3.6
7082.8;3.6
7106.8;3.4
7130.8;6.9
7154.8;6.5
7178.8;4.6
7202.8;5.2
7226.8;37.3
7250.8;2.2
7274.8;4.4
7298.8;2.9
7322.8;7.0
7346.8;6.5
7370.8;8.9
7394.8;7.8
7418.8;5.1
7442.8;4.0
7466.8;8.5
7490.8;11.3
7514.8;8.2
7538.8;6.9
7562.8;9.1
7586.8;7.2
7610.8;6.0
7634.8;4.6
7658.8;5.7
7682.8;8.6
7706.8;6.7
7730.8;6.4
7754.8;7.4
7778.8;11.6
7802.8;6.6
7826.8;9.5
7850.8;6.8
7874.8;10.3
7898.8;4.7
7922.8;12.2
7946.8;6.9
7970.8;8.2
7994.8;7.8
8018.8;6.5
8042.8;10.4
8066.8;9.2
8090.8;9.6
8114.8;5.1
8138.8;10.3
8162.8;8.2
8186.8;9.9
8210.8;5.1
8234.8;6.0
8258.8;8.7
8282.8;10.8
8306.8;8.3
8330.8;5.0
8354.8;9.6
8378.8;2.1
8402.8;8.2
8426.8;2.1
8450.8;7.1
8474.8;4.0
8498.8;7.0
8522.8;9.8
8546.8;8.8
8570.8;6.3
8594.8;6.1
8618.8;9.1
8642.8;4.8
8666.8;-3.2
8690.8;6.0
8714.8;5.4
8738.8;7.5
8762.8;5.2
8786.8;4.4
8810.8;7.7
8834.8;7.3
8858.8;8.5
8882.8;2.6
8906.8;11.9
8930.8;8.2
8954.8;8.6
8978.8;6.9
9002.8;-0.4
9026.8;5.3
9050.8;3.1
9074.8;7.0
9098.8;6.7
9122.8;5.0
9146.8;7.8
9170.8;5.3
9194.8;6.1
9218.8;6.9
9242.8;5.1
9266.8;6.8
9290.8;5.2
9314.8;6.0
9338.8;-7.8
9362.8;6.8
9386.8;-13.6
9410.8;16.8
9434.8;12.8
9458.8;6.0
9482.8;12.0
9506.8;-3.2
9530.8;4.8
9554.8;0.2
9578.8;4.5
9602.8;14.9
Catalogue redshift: 0.94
